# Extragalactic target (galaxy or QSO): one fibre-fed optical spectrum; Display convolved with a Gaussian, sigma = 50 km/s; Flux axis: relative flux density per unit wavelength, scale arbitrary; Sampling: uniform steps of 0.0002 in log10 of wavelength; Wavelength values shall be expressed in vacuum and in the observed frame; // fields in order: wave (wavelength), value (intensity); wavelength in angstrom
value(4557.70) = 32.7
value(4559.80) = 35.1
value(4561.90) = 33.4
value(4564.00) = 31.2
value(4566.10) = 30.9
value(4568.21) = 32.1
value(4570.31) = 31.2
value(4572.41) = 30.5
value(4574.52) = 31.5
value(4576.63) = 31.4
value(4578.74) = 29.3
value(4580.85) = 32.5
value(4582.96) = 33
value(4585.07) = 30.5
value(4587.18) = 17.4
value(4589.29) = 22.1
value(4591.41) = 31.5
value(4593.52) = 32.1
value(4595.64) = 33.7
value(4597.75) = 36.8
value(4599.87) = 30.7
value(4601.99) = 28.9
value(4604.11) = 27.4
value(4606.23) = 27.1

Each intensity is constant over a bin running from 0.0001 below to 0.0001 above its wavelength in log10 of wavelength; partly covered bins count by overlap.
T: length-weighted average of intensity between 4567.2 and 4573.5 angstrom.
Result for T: 31.3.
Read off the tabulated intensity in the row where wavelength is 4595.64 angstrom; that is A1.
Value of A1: 33.7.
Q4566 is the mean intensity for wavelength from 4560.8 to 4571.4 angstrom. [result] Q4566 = 31.8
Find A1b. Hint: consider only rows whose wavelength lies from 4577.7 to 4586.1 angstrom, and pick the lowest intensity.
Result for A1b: 29.3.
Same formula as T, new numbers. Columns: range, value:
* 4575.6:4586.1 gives 31.3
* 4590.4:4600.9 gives 33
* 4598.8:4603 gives 29.8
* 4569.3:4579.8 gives 30.8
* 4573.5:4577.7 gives 31.4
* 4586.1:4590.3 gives 19.8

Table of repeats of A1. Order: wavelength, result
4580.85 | 32.5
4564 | 31.2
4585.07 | 30.5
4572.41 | 30.5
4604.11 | 27.4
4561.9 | 33.4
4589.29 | 22.1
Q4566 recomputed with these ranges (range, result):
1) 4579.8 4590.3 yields 27.1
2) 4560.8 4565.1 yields 32.3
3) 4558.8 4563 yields 34.2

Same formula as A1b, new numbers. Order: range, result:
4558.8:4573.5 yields 30.5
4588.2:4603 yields 22.1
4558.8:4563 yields 33.4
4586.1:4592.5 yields 17.4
